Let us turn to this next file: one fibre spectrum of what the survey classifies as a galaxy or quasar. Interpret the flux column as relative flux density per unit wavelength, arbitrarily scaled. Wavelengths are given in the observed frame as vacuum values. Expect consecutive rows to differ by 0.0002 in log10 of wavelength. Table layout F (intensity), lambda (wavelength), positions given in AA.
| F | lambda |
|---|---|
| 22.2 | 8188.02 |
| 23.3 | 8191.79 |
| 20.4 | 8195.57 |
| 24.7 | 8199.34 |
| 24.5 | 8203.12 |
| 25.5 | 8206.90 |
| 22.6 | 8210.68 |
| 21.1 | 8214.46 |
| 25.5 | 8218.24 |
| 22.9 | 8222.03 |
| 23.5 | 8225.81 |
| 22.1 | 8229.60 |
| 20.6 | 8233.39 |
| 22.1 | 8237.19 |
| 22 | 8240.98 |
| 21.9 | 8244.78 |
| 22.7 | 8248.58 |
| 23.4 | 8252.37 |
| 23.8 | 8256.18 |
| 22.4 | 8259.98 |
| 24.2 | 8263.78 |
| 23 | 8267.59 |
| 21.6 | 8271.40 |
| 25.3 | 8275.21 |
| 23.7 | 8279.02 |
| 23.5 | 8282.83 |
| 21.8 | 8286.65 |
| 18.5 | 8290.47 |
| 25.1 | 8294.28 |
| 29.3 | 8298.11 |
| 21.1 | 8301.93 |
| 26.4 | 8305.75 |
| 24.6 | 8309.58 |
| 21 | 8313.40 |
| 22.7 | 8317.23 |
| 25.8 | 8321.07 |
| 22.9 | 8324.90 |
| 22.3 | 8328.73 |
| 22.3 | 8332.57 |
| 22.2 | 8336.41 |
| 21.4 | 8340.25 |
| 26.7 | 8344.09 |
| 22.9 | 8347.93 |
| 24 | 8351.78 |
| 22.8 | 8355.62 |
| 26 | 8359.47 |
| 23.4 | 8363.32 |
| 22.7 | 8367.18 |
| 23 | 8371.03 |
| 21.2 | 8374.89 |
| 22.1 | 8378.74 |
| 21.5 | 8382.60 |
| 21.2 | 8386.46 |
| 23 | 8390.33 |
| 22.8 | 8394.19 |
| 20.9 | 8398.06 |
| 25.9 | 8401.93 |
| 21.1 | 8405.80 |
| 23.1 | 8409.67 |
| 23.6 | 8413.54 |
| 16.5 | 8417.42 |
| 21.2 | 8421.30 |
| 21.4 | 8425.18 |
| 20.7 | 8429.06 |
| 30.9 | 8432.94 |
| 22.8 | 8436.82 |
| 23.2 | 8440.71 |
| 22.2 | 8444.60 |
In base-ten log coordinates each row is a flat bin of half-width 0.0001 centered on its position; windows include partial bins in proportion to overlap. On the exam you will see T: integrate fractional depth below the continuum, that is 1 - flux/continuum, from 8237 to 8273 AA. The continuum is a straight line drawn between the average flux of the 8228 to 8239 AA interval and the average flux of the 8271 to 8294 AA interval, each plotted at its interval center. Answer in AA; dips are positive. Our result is -1.2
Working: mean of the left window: 21.6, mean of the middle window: 22.7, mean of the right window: 22.6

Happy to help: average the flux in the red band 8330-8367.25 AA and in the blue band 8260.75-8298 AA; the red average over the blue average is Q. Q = 1.0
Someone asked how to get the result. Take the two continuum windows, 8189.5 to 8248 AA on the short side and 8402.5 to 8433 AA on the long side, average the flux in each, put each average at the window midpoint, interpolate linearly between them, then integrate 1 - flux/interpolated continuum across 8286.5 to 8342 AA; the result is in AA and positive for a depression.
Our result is -2.0 AA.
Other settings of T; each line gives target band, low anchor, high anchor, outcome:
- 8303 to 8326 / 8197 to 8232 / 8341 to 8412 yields -0.63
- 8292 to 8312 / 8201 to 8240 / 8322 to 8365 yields -1.53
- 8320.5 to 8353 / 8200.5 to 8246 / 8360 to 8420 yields -1.23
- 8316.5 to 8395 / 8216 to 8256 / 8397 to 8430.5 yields -3.64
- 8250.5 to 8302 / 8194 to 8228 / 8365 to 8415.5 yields -0.75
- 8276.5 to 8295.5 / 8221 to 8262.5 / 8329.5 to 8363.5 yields 0.34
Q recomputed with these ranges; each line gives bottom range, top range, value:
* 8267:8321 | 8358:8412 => 0.97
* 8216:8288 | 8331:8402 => 1.00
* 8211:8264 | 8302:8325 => 1.05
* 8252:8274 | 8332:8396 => 0.99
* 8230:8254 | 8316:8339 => 1.04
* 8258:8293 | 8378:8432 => 0.97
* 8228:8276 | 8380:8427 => 0.97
